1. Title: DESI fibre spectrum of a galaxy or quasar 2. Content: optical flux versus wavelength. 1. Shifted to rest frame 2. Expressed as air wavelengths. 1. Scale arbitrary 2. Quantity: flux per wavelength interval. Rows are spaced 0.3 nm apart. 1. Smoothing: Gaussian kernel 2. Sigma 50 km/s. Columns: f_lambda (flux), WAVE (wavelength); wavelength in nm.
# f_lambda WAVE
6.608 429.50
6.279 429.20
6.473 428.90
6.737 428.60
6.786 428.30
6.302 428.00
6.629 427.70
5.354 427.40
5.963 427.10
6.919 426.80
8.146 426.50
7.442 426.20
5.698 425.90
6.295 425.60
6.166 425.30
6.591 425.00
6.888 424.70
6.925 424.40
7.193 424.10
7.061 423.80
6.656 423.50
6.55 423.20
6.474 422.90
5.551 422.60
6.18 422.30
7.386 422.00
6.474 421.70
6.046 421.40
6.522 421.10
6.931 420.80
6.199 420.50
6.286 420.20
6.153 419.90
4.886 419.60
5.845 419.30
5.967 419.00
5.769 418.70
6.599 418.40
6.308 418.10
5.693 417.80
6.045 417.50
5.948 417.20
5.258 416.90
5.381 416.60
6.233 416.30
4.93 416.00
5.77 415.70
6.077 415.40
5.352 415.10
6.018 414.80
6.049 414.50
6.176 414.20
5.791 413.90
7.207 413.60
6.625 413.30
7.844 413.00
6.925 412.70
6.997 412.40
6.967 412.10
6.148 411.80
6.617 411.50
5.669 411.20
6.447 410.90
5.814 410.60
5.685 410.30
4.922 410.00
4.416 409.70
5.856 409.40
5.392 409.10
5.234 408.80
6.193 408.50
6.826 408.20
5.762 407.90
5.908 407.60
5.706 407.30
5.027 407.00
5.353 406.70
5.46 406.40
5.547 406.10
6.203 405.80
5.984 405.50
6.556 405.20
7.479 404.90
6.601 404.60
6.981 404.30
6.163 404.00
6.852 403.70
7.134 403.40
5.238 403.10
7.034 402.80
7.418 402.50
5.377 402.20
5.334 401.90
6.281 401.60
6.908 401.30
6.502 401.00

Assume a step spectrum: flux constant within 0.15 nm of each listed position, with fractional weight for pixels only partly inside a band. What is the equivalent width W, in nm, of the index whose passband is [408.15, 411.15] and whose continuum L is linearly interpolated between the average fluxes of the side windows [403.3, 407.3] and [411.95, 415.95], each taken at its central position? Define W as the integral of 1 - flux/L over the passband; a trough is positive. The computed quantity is 0.32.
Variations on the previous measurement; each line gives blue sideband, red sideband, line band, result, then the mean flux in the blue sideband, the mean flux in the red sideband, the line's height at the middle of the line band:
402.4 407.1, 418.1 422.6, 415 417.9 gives 0.262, 6.32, 6.21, 6.24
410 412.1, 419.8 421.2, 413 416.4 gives 0.050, 6.05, 6.42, 6.19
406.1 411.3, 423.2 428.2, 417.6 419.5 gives 0.064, 5.62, 6.64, 6.21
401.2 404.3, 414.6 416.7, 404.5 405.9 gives -0.070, 6.39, 5.7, 6.26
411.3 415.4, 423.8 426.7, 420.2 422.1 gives 0.047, 6.49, 6.83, 6.71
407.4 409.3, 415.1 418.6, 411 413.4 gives -0.356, 5.88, 5.82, 5.85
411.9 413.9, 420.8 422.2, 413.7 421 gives 0.941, 6.97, 6.63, 6.79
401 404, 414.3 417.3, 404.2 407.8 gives 0.095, 6.39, 5.71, 6.21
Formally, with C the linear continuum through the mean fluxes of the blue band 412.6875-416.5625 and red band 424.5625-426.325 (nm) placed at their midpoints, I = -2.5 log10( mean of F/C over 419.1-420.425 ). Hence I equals 0.09 mag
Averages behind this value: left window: 6.18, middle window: 5.82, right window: 6.5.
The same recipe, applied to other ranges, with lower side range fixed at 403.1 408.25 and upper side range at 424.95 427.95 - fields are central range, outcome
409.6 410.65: 0.20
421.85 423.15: 0.01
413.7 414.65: 0.04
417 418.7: 0.05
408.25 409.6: 0.09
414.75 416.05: 0.12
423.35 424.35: -0.08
